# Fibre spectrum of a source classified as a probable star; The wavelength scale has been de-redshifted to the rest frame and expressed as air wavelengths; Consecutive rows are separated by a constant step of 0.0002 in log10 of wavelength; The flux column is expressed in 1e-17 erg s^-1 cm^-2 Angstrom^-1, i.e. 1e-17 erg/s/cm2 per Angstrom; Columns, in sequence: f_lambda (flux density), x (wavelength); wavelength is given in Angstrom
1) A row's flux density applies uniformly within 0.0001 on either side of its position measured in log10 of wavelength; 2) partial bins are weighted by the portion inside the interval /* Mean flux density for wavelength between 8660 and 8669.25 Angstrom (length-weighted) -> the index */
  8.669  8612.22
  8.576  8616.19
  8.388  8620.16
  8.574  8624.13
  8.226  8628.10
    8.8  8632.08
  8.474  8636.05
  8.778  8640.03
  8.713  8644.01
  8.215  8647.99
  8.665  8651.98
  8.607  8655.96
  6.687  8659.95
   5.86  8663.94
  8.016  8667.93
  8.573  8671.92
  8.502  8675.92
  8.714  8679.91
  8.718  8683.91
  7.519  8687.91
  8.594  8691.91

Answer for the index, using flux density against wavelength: 6.81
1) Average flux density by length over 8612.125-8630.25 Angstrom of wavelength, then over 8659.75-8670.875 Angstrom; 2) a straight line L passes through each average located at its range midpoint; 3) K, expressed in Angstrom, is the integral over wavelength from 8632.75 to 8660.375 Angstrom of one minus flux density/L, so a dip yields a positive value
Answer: -2.8 Angstrom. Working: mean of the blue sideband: 8.47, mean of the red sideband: 7.03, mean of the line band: 8.42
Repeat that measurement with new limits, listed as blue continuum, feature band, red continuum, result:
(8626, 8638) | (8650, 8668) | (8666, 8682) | 2.0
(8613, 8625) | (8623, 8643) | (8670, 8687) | -0.1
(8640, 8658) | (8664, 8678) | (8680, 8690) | 0.6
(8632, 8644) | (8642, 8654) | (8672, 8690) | 0.1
